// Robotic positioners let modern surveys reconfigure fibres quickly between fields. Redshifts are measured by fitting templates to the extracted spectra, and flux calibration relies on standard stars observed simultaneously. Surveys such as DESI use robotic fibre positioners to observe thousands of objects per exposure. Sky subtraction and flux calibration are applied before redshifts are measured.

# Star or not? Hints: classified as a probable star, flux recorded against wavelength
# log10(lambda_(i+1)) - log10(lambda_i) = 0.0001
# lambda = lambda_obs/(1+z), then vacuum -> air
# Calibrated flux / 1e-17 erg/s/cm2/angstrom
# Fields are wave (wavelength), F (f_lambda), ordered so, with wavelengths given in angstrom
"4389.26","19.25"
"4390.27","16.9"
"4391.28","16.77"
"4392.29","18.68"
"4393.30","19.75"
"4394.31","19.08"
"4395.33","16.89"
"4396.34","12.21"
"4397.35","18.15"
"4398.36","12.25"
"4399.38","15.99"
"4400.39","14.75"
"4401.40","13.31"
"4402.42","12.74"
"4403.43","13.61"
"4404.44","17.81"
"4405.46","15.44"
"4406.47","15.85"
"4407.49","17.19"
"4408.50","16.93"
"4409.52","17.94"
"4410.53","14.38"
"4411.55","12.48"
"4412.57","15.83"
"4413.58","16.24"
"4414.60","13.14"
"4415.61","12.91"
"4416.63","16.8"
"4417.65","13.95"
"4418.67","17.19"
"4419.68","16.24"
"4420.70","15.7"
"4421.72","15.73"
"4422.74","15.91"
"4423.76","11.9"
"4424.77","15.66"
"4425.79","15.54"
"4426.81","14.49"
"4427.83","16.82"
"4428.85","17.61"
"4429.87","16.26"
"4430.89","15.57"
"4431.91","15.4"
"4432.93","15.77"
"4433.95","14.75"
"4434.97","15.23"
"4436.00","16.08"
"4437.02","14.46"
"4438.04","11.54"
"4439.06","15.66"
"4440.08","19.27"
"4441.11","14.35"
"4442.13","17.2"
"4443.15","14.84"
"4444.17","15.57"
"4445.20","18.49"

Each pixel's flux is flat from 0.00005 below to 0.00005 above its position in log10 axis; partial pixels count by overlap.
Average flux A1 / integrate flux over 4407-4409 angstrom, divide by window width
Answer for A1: 17.1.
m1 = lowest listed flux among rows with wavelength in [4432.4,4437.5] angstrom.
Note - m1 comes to 14.46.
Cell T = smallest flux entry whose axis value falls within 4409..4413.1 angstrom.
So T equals 12.48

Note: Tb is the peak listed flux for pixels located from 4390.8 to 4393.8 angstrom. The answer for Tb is 19.75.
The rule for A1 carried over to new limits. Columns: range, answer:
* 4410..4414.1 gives 14.7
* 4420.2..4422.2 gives 15.7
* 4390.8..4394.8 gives 18.6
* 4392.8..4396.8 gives 17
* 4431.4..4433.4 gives 15.6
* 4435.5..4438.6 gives 14.1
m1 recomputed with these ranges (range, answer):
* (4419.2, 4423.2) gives 15.7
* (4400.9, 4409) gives 12.74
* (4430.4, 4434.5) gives 14.75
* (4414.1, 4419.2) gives 12.91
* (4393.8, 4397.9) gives 12.21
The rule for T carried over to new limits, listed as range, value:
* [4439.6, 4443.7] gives 14.35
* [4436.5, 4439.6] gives 11.54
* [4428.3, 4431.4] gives 15.57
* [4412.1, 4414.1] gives 15.83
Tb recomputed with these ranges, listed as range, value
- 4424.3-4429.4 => 17.61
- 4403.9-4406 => 17.81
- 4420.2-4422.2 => 15.73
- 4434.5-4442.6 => 19.27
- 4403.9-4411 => 17.94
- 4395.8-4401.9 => 18.15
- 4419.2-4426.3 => 16.24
